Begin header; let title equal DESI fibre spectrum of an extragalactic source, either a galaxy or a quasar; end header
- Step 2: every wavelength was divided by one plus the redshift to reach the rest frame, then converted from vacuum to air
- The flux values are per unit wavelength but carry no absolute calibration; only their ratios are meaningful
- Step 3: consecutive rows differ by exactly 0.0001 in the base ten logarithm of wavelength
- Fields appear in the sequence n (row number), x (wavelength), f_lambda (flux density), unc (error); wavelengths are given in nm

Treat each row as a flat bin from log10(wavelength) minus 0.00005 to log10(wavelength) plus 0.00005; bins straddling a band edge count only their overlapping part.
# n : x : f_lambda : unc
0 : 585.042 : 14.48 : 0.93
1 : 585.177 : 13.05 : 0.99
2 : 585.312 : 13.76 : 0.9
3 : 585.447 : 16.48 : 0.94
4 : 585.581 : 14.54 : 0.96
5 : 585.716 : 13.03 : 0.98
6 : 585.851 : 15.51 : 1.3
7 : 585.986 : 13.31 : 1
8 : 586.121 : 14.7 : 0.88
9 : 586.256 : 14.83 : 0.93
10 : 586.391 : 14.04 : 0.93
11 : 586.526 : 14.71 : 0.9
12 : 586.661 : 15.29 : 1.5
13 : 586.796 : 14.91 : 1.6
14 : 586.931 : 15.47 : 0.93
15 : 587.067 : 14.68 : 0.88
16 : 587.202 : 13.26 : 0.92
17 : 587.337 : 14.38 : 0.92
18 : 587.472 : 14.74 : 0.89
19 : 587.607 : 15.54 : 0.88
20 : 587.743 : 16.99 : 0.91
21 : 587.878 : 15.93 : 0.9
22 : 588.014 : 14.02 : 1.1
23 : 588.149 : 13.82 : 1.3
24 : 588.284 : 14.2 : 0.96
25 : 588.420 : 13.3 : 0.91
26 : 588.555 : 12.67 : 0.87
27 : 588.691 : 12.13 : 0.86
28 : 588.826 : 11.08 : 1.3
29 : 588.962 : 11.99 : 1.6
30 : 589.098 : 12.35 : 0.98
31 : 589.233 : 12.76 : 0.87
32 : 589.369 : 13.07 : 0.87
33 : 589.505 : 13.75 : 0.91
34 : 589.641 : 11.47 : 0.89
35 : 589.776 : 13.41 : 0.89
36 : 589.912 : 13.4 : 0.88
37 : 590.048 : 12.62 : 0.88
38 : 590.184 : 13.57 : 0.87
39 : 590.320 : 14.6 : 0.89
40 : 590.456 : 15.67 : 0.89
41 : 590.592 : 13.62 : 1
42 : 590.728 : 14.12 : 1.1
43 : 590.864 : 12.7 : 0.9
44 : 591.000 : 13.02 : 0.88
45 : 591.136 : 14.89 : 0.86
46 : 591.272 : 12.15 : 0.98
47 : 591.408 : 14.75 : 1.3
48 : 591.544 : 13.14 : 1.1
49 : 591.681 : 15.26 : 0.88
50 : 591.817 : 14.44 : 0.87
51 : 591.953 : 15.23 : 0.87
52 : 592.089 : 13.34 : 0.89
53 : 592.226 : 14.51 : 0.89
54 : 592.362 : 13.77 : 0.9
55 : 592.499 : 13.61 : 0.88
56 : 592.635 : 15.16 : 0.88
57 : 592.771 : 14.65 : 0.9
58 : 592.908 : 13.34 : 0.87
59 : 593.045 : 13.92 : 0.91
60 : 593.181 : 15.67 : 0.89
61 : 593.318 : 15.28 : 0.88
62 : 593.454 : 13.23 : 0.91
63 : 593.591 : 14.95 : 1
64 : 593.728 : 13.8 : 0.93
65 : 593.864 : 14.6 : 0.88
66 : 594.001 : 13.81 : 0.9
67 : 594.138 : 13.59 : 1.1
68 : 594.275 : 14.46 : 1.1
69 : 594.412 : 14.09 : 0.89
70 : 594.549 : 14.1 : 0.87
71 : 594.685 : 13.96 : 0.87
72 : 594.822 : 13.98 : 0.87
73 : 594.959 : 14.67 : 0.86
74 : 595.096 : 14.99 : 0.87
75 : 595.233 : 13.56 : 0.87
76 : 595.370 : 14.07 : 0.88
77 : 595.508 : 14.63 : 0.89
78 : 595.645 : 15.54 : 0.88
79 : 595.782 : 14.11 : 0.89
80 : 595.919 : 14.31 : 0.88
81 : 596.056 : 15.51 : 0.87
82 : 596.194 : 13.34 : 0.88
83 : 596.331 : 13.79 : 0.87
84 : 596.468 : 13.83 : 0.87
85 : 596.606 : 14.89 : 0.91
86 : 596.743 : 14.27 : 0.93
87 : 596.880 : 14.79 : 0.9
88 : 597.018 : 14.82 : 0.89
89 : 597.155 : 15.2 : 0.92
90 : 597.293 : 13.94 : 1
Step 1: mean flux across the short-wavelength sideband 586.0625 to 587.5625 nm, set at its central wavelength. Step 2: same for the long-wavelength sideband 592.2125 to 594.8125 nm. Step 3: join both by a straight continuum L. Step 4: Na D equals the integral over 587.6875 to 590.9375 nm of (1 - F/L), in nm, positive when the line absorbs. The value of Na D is 0.23 nm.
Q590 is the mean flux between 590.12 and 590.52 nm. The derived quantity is 14.6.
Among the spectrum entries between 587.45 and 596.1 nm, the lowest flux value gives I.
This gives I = 11.08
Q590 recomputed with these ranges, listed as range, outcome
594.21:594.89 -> 14.1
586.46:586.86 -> 15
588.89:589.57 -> 12.8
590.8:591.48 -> 13.5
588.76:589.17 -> 11.8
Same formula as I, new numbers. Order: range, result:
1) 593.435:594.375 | 13.23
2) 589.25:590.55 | 11.47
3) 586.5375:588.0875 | 13.26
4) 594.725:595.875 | 13.56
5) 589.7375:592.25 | 12.15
